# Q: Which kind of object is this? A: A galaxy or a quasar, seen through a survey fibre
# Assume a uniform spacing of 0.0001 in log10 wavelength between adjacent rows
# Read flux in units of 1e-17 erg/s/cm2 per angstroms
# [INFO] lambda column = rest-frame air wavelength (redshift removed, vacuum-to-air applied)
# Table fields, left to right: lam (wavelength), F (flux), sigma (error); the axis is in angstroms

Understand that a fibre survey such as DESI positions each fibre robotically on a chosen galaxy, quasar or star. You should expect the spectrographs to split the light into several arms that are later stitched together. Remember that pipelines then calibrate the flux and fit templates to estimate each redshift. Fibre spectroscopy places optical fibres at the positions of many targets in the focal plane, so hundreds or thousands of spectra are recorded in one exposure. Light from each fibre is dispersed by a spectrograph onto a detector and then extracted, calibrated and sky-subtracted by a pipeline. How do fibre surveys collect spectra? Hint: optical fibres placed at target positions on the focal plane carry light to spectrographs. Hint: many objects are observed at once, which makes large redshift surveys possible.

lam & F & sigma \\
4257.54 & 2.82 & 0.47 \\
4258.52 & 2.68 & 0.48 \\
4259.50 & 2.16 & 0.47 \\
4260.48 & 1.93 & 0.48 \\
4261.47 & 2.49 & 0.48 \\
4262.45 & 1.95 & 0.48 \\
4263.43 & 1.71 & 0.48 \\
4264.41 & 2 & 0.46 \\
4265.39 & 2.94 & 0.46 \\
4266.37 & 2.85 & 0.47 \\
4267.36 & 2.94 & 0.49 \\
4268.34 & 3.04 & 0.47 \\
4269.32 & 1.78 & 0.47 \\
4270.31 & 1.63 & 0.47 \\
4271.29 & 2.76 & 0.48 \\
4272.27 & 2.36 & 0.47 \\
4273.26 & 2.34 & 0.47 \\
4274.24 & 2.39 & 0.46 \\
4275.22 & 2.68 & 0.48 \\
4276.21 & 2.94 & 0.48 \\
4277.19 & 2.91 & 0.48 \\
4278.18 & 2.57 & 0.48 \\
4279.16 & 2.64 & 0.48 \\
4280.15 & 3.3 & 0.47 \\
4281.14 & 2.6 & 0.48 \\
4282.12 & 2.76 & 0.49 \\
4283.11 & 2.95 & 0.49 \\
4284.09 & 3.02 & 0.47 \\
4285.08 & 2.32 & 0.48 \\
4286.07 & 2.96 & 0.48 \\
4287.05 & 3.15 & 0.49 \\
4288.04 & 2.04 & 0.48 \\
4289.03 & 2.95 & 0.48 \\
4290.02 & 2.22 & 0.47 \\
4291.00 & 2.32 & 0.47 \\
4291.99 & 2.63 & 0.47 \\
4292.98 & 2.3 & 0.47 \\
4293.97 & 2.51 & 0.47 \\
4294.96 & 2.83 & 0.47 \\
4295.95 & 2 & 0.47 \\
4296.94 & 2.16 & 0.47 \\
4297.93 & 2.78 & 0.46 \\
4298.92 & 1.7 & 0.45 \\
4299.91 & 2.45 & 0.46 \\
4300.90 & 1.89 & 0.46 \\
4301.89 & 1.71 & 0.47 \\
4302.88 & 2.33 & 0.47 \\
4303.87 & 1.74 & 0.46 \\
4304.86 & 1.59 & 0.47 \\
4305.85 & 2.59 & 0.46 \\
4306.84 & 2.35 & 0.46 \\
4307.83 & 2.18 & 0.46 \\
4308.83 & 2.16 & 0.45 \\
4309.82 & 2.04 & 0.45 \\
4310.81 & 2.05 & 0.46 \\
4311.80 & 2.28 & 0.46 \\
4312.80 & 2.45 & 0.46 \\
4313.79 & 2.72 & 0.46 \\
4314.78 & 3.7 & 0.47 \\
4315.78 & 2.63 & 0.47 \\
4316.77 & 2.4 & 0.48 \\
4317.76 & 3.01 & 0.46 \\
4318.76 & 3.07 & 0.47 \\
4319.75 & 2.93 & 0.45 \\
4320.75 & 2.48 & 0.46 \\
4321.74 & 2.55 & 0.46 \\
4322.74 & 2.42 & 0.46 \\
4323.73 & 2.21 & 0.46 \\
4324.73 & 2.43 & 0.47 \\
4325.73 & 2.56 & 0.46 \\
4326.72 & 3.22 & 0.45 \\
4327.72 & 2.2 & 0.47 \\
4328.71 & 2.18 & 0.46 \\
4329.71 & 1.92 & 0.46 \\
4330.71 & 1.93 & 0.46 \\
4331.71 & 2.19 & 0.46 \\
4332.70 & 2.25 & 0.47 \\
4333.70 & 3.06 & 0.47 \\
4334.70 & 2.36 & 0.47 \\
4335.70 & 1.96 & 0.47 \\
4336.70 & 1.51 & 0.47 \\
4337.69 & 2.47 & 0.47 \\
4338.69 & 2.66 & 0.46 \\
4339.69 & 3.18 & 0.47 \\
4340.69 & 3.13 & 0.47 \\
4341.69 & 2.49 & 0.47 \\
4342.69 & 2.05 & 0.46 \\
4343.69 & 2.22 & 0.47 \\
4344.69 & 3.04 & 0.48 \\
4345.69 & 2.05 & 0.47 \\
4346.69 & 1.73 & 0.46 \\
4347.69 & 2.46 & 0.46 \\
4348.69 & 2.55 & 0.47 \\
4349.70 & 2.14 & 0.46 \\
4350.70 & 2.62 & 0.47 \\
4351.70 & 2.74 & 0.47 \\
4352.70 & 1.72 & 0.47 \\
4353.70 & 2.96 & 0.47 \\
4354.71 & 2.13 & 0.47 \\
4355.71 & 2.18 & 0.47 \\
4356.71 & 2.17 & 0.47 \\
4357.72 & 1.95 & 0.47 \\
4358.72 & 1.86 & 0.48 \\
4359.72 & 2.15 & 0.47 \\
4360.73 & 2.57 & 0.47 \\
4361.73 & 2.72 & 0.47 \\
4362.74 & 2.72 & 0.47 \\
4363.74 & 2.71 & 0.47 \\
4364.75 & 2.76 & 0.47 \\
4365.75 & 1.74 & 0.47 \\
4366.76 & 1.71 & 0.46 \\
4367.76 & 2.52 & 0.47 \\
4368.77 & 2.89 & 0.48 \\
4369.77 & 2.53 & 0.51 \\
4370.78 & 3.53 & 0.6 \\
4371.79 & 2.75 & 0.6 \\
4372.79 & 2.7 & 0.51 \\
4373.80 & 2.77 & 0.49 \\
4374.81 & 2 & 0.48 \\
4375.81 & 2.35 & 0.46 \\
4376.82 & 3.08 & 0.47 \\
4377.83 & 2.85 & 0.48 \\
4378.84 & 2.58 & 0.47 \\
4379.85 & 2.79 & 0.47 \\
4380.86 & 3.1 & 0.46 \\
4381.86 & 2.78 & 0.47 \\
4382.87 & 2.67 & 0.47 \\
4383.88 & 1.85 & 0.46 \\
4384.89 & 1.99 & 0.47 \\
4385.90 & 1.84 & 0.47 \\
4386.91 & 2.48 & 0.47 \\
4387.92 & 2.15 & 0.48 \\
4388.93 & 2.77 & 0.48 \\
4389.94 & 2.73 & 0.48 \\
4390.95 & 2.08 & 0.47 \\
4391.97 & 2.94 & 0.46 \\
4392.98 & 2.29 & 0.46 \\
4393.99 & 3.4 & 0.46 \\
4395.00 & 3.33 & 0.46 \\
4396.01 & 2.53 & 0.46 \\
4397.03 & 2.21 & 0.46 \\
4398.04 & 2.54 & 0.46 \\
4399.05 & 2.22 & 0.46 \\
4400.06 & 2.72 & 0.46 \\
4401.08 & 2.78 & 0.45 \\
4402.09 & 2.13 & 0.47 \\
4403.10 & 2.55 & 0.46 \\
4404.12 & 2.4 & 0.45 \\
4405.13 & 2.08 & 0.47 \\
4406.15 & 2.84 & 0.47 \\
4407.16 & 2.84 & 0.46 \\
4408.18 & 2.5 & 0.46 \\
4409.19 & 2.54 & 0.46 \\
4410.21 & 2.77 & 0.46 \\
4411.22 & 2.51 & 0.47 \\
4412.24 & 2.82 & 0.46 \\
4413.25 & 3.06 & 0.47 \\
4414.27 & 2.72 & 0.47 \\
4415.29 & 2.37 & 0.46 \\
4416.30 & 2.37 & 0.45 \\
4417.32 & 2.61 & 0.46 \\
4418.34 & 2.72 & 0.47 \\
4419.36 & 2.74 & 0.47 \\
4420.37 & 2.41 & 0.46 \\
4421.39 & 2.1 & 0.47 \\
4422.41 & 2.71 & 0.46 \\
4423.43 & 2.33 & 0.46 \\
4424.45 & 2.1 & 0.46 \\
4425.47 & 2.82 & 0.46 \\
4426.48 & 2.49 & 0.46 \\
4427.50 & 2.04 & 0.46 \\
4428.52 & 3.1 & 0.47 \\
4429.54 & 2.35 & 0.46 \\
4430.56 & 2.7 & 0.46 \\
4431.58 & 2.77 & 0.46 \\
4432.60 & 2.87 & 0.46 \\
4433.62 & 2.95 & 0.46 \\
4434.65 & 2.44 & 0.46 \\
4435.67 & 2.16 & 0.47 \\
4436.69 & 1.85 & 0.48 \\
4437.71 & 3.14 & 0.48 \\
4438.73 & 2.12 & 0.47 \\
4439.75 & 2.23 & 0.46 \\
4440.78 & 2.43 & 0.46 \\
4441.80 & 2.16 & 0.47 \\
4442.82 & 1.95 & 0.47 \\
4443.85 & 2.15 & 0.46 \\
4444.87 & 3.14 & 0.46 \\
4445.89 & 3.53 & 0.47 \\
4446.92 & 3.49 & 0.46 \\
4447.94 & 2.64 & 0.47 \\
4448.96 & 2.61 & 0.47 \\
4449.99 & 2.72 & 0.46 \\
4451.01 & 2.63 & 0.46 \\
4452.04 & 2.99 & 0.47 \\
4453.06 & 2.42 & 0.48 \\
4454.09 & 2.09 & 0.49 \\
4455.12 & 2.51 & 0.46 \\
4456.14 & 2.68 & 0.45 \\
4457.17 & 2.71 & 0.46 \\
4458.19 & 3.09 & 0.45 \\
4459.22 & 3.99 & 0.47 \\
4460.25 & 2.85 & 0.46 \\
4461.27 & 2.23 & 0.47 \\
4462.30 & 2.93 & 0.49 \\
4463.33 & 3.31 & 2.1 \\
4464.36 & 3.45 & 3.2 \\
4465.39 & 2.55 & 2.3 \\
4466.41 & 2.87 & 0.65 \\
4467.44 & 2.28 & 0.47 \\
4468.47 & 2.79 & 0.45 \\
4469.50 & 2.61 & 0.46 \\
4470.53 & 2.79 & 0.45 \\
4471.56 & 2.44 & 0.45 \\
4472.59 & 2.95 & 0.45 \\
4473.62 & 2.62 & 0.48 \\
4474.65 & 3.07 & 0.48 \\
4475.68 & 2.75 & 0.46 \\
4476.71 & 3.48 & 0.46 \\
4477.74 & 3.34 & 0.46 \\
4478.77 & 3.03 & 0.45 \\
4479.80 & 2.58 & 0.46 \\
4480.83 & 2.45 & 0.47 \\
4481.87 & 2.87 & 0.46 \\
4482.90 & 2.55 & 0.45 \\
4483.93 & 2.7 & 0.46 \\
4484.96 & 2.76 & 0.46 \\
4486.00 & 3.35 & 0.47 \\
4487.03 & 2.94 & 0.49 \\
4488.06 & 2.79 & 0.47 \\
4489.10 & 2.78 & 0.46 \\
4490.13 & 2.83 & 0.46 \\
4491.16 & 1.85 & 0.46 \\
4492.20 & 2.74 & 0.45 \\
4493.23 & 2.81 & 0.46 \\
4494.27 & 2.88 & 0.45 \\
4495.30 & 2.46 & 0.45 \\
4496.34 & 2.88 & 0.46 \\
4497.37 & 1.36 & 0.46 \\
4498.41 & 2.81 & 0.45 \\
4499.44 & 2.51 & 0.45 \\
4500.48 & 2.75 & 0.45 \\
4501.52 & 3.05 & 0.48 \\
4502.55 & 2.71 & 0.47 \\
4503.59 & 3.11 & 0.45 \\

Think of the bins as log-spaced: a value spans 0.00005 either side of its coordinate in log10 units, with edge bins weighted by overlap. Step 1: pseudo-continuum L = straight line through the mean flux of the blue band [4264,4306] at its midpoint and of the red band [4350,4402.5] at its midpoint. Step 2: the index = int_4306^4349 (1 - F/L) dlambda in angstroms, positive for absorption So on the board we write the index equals 0.7 angstroms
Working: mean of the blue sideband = 2.48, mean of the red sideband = 2.51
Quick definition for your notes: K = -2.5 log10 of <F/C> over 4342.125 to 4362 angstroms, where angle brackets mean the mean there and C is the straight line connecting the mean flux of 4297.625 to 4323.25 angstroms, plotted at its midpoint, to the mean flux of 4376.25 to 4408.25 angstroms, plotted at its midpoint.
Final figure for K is 0.083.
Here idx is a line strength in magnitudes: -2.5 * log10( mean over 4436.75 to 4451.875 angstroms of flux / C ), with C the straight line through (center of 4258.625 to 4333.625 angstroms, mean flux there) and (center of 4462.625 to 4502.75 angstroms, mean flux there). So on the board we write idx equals 0.03 mag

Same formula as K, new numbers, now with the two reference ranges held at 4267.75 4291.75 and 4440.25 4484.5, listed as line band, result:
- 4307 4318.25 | 0.06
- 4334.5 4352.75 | 0.12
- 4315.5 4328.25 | 0.01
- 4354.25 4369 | 0.16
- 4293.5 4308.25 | 0.20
